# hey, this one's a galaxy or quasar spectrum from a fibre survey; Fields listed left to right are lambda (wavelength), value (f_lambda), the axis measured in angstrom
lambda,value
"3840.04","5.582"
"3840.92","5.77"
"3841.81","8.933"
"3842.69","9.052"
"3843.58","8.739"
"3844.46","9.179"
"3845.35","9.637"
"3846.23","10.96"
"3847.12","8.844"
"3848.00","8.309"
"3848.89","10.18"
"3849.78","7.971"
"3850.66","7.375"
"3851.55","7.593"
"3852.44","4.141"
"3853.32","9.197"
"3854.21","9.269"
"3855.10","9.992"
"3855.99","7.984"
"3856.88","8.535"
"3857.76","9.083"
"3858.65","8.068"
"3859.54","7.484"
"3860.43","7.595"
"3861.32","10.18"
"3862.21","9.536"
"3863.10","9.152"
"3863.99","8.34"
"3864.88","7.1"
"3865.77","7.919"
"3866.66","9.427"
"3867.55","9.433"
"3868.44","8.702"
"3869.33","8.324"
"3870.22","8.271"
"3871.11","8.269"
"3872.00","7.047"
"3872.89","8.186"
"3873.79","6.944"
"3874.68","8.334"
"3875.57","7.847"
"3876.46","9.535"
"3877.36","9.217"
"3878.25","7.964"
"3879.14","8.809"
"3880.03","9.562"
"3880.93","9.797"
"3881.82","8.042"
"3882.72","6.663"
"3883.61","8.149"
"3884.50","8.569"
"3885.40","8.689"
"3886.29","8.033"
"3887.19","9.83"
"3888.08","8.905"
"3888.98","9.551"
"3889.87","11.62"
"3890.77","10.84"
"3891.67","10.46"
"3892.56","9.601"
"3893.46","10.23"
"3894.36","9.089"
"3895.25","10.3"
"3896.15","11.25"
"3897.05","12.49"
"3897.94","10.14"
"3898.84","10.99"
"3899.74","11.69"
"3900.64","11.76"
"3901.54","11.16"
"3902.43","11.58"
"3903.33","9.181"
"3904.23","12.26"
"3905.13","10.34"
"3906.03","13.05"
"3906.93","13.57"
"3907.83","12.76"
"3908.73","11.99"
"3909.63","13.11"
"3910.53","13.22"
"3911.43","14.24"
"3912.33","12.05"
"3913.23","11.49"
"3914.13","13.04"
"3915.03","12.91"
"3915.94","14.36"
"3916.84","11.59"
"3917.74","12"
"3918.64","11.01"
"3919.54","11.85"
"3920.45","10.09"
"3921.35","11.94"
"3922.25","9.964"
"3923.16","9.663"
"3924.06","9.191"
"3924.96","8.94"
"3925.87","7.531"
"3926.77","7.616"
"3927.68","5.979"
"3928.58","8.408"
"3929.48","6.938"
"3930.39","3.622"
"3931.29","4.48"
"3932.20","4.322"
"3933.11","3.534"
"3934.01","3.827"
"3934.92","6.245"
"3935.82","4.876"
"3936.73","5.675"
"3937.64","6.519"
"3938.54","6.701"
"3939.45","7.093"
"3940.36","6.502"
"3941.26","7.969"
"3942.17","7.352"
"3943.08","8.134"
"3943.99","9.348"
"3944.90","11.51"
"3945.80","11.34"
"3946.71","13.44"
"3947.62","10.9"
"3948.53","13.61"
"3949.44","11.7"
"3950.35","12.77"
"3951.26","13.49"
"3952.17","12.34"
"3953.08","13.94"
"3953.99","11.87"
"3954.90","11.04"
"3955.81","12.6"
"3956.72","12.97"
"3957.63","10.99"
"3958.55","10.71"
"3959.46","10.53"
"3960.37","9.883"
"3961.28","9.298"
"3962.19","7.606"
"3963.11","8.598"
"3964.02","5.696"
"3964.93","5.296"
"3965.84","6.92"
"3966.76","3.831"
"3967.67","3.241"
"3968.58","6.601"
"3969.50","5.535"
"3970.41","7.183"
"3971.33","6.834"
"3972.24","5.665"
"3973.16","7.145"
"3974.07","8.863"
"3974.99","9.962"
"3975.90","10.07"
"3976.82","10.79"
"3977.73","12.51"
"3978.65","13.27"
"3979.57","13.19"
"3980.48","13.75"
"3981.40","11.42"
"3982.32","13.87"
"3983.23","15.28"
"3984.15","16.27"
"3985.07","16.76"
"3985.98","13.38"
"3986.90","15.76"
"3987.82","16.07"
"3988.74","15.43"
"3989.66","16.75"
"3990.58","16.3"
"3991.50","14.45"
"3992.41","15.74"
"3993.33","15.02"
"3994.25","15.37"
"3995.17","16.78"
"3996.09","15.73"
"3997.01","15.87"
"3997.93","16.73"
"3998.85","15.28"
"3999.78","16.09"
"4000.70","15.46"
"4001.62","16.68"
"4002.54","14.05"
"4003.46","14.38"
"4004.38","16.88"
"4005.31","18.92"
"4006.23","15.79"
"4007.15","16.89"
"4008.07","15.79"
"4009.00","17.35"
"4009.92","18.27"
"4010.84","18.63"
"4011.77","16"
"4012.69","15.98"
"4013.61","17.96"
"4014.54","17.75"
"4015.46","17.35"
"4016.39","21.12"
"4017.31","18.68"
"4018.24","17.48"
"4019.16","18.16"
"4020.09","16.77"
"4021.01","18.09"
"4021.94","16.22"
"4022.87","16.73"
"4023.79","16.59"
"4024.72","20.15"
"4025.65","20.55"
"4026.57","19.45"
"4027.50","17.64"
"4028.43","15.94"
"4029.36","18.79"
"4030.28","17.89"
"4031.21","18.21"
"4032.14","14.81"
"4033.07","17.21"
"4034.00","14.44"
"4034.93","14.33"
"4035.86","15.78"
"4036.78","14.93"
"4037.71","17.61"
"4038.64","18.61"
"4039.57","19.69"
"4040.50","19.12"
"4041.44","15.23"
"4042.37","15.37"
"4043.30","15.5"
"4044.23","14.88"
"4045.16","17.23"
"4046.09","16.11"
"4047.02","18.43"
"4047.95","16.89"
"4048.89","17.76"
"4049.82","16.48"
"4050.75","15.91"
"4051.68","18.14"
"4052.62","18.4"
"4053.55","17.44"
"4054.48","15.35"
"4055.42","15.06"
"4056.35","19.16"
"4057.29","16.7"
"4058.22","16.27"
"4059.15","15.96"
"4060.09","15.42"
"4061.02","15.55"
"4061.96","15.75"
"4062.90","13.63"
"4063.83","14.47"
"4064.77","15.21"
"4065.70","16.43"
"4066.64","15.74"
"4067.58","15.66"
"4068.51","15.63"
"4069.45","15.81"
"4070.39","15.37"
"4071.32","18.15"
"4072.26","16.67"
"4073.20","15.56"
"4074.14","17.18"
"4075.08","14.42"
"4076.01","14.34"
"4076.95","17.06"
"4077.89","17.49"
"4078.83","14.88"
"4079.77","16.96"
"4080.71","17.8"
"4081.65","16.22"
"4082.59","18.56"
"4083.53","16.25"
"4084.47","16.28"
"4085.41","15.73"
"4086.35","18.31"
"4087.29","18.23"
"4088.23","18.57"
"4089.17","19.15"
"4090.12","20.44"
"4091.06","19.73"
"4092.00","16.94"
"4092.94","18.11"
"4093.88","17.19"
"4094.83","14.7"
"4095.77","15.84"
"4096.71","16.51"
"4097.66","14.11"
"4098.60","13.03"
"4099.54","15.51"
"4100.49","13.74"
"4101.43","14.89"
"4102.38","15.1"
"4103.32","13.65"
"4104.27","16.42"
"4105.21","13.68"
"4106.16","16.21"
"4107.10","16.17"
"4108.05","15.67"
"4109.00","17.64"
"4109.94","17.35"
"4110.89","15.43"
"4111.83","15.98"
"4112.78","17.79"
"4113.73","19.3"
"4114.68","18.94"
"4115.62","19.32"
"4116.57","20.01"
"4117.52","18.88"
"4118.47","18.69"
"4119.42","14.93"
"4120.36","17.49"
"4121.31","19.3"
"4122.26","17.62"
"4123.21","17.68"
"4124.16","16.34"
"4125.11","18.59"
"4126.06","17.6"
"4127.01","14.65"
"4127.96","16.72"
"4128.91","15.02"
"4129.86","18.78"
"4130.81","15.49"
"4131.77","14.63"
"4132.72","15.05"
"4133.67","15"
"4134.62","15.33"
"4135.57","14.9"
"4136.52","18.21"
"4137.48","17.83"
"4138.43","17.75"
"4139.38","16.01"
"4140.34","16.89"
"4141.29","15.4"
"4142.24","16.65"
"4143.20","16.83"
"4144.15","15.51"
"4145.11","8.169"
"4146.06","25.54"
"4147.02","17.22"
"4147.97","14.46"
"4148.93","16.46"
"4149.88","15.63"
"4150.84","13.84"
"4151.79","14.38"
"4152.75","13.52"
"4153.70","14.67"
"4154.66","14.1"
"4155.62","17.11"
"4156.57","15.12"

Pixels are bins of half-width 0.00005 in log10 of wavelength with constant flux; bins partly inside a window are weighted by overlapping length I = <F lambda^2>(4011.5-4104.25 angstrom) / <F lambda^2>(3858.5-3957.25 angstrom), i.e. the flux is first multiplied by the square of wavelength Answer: 1.9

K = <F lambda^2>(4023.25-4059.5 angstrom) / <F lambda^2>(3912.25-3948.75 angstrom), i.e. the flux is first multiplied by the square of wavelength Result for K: 2.0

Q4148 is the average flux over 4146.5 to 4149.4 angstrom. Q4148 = 16.1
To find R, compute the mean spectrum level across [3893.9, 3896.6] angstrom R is 10.2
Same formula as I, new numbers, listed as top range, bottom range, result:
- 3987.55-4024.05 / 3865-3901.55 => 1.91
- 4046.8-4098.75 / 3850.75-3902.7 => 2.02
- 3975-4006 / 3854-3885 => 1.87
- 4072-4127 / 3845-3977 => 2.00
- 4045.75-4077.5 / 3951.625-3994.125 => 1.52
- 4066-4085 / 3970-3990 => 1.39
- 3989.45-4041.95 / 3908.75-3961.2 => 1.79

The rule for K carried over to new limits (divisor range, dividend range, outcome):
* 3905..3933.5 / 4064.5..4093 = 1.80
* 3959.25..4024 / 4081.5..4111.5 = 1.26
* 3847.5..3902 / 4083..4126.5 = 2.11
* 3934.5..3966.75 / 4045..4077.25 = 1.81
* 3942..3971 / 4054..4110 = 1.78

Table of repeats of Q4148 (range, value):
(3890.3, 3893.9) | 10.3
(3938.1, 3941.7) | 7.07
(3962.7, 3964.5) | 7.1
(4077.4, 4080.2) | 16.4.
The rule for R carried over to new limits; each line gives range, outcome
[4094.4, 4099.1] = 14.9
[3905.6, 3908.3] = 13.1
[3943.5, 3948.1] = 11.3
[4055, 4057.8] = 17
